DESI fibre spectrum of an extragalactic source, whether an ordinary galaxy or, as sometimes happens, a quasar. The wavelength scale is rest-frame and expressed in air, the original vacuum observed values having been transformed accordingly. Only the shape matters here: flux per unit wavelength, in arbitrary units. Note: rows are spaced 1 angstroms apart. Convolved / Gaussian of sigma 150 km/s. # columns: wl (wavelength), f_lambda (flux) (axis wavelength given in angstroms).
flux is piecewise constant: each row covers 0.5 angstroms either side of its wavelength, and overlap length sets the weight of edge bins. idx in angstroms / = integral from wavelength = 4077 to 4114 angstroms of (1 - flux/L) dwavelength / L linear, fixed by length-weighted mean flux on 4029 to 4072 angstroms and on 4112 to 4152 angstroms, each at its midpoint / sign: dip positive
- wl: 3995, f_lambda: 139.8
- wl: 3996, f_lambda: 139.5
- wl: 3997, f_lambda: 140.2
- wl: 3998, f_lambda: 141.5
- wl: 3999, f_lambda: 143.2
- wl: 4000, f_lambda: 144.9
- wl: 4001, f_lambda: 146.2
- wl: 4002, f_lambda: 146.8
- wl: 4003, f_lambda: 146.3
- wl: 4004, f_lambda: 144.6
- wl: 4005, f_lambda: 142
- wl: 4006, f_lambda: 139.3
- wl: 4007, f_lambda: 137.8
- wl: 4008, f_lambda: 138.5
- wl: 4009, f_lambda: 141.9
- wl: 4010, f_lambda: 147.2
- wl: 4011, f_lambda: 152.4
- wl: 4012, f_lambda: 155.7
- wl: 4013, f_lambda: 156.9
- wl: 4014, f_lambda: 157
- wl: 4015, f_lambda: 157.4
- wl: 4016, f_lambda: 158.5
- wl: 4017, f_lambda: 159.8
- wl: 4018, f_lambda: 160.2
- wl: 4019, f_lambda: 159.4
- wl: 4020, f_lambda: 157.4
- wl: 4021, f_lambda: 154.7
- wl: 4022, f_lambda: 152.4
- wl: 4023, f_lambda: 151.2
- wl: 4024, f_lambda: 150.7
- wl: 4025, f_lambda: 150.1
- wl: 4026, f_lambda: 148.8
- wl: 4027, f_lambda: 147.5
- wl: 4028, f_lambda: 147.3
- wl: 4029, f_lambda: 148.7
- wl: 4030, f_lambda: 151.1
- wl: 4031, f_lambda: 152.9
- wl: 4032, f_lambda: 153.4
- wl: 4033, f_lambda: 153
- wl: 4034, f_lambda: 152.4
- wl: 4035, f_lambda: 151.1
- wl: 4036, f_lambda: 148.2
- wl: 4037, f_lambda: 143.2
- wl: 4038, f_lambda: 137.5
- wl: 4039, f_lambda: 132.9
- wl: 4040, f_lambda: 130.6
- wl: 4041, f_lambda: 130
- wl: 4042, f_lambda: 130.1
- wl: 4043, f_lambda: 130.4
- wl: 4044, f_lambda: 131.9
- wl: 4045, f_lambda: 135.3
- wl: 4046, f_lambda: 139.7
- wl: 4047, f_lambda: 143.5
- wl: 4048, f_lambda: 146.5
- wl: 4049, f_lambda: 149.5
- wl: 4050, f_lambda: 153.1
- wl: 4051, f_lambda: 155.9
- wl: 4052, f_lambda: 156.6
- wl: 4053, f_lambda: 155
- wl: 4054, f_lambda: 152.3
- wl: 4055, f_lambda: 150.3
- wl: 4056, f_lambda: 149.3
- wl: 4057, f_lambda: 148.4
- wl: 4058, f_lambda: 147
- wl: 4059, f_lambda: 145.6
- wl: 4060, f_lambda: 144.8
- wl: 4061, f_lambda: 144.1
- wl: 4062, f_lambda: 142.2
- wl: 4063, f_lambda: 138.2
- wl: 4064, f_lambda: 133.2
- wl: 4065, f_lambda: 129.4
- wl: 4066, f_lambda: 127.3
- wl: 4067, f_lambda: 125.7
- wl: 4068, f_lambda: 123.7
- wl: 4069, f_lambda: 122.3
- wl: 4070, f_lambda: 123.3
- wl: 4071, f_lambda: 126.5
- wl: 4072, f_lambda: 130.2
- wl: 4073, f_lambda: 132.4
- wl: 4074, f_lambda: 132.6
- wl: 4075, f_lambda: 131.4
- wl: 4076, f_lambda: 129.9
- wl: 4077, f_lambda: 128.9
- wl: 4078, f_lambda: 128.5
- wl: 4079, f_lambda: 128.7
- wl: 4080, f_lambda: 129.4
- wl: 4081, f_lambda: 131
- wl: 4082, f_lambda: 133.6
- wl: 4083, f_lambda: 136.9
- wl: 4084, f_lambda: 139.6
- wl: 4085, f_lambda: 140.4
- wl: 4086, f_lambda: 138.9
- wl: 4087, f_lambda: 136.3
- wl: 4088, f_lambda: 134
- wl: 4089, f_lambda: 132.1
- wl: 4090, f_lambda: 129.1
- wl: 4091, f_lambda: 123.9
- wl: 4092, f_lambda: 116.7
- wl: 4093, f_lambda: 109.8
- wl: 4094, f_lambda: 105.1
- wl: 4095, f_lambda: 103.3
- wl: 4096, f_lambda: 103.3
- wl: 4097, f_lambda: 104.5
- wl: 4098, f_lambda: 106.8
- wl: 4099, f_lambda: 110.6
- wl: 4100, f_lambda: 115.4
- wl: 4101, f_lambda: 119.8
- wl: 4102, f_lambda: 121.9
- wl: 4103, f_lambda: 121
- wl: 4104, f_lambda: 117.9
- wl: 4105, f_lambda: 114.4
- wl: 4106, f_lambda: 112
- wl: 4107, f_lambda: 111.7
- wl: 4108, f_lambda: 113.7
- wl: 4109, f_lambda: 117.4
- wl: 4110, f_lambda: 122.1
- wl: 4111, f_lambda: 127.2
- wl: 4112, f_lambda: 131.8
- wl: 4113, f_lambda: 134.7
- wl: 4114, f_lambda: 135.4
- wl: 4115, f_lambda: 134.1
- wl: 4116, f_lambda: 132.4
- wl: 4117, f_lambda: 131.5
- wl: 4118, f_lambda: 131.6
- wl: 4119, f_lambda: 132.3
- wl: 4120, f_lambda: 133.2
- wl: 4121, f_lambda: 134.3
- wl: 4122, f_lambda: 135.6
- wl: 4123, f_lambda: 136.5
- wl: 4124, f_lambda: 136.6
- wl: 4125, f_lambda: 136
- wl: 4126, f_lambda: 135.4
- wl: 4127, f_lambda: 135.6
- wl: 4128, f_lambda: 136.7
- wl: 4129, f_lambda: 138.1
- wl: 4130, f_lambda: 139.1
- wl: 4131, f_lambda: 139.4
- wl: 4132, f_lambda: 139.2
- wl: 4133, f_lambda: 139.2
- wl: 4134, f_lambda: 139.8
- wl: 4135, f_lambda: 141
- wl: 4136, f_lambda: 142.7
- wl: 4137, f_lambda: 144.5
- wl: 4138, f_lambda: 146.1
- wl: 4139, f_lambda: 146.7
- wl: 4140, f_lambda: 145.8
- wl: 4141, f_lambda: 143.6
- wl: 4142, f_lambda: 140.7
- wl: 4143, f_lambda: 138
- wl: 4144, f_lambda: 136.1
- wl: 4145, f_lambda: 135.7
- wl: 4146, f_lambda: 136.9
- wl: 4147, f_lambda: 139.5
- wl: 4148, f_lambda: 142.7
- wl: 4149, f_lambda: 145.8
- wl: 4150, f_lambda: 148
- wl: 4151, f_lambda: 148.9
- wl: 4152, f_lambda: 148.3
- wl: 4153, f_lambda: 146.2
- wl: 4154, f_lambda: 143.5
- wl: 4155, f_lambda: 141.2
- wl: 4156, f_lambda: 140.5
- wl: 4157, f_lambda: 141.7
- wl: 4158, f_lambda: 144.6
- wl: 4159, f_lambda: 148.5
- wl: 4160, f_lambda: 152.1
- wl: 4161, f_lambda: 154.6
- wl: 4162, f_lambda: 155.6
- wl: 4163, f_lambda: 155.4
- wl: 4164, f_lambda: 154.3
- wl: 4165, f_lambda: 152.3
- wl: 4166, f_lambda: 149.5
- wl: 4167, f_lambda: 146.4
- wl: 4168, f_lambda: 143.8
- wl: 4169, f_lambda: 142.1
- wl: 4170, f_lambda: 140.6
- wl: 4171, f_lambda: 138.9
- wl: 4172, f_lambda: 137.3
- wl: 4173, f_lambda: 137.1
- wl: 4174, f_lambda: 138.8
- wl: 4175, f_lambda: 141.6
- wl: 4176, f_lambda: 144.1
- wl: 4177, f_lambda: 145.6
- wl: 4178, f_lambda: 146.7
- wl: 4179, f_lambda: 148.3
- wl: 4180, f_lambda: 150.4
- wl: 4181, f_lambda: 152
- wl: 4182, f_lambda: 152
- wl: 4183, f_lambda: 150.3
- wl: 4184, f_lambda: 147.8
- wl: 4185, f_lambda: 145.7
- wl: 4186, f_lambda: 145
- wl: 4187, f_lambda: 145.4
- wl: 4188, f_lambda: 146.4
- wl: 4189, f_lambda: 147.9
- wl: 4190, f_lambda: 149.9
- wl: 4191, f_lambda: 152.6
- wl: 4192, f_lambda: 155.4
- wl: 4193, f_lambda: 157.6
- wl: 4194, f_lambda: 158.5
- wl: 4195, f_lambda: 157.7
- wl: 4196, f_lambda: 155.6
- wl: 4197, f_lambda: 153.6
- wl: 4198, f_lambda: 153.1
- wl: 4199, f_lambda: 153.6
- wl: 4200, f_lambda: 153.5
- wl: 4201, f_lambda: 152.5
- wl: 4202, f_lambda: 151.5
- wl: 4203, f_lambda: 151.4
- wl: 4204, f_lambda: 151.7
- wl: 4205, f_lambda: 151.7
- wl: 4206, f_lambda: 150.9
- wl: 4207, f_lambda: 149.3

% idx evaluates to 4.58 angstroms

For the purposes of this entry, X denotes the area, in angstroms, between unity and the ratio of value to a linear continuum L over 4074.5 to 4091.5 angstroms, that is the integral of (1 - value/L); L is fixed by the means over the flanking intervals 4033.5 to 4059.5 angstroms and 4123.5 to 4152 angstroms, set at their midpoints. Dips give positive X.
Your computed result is 1.2 angstroms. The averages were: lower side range 144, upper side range 141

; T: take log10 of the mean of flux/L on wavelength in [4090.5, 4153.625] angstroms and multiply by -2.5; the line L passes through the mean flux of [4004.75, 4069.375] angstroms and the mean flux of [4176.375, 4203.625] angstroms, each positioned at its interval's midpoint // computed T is 0.14 mag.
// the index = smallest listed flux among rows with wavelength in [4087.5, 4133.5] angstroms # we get 103.3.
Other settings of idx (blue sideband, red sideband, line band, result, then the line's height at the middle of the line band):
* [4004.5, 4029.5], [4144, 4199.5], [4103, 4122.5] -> 2.9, 149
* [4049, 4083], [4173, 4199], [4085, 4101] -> 2.4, 140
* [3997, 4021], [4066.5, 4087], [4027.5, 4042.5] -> -0.2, 142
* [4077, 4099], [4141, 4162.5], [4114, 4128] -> 0.0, 135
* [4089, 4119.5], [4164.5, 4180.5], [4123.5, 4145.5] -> -1.6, 131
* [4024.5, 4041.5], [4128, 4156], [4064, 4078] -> 1.6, 144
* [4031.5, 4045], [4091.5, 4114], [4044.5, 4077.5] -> -1.9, 132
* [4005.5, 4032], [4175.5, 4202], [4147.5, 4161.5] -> 0.4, 151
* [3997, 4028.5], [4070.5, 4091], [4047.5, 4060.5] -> -1.1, 139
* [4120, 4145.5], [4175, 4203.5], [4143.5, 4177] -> 0.0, 145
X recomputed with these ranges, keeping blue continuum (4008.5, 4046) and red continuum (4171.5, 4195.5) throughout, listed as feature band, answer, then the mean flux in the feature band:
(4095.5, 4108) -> 2.93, 113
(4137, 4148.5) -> 0.53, 141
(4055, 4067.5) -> 0.67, 140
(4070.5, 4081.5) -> 1.34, 130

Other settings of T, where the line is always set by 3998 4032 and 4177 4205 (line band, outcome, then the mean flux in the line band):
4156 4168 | 0.009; 150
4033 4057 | 0.045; 144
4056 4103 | 0.174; 128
